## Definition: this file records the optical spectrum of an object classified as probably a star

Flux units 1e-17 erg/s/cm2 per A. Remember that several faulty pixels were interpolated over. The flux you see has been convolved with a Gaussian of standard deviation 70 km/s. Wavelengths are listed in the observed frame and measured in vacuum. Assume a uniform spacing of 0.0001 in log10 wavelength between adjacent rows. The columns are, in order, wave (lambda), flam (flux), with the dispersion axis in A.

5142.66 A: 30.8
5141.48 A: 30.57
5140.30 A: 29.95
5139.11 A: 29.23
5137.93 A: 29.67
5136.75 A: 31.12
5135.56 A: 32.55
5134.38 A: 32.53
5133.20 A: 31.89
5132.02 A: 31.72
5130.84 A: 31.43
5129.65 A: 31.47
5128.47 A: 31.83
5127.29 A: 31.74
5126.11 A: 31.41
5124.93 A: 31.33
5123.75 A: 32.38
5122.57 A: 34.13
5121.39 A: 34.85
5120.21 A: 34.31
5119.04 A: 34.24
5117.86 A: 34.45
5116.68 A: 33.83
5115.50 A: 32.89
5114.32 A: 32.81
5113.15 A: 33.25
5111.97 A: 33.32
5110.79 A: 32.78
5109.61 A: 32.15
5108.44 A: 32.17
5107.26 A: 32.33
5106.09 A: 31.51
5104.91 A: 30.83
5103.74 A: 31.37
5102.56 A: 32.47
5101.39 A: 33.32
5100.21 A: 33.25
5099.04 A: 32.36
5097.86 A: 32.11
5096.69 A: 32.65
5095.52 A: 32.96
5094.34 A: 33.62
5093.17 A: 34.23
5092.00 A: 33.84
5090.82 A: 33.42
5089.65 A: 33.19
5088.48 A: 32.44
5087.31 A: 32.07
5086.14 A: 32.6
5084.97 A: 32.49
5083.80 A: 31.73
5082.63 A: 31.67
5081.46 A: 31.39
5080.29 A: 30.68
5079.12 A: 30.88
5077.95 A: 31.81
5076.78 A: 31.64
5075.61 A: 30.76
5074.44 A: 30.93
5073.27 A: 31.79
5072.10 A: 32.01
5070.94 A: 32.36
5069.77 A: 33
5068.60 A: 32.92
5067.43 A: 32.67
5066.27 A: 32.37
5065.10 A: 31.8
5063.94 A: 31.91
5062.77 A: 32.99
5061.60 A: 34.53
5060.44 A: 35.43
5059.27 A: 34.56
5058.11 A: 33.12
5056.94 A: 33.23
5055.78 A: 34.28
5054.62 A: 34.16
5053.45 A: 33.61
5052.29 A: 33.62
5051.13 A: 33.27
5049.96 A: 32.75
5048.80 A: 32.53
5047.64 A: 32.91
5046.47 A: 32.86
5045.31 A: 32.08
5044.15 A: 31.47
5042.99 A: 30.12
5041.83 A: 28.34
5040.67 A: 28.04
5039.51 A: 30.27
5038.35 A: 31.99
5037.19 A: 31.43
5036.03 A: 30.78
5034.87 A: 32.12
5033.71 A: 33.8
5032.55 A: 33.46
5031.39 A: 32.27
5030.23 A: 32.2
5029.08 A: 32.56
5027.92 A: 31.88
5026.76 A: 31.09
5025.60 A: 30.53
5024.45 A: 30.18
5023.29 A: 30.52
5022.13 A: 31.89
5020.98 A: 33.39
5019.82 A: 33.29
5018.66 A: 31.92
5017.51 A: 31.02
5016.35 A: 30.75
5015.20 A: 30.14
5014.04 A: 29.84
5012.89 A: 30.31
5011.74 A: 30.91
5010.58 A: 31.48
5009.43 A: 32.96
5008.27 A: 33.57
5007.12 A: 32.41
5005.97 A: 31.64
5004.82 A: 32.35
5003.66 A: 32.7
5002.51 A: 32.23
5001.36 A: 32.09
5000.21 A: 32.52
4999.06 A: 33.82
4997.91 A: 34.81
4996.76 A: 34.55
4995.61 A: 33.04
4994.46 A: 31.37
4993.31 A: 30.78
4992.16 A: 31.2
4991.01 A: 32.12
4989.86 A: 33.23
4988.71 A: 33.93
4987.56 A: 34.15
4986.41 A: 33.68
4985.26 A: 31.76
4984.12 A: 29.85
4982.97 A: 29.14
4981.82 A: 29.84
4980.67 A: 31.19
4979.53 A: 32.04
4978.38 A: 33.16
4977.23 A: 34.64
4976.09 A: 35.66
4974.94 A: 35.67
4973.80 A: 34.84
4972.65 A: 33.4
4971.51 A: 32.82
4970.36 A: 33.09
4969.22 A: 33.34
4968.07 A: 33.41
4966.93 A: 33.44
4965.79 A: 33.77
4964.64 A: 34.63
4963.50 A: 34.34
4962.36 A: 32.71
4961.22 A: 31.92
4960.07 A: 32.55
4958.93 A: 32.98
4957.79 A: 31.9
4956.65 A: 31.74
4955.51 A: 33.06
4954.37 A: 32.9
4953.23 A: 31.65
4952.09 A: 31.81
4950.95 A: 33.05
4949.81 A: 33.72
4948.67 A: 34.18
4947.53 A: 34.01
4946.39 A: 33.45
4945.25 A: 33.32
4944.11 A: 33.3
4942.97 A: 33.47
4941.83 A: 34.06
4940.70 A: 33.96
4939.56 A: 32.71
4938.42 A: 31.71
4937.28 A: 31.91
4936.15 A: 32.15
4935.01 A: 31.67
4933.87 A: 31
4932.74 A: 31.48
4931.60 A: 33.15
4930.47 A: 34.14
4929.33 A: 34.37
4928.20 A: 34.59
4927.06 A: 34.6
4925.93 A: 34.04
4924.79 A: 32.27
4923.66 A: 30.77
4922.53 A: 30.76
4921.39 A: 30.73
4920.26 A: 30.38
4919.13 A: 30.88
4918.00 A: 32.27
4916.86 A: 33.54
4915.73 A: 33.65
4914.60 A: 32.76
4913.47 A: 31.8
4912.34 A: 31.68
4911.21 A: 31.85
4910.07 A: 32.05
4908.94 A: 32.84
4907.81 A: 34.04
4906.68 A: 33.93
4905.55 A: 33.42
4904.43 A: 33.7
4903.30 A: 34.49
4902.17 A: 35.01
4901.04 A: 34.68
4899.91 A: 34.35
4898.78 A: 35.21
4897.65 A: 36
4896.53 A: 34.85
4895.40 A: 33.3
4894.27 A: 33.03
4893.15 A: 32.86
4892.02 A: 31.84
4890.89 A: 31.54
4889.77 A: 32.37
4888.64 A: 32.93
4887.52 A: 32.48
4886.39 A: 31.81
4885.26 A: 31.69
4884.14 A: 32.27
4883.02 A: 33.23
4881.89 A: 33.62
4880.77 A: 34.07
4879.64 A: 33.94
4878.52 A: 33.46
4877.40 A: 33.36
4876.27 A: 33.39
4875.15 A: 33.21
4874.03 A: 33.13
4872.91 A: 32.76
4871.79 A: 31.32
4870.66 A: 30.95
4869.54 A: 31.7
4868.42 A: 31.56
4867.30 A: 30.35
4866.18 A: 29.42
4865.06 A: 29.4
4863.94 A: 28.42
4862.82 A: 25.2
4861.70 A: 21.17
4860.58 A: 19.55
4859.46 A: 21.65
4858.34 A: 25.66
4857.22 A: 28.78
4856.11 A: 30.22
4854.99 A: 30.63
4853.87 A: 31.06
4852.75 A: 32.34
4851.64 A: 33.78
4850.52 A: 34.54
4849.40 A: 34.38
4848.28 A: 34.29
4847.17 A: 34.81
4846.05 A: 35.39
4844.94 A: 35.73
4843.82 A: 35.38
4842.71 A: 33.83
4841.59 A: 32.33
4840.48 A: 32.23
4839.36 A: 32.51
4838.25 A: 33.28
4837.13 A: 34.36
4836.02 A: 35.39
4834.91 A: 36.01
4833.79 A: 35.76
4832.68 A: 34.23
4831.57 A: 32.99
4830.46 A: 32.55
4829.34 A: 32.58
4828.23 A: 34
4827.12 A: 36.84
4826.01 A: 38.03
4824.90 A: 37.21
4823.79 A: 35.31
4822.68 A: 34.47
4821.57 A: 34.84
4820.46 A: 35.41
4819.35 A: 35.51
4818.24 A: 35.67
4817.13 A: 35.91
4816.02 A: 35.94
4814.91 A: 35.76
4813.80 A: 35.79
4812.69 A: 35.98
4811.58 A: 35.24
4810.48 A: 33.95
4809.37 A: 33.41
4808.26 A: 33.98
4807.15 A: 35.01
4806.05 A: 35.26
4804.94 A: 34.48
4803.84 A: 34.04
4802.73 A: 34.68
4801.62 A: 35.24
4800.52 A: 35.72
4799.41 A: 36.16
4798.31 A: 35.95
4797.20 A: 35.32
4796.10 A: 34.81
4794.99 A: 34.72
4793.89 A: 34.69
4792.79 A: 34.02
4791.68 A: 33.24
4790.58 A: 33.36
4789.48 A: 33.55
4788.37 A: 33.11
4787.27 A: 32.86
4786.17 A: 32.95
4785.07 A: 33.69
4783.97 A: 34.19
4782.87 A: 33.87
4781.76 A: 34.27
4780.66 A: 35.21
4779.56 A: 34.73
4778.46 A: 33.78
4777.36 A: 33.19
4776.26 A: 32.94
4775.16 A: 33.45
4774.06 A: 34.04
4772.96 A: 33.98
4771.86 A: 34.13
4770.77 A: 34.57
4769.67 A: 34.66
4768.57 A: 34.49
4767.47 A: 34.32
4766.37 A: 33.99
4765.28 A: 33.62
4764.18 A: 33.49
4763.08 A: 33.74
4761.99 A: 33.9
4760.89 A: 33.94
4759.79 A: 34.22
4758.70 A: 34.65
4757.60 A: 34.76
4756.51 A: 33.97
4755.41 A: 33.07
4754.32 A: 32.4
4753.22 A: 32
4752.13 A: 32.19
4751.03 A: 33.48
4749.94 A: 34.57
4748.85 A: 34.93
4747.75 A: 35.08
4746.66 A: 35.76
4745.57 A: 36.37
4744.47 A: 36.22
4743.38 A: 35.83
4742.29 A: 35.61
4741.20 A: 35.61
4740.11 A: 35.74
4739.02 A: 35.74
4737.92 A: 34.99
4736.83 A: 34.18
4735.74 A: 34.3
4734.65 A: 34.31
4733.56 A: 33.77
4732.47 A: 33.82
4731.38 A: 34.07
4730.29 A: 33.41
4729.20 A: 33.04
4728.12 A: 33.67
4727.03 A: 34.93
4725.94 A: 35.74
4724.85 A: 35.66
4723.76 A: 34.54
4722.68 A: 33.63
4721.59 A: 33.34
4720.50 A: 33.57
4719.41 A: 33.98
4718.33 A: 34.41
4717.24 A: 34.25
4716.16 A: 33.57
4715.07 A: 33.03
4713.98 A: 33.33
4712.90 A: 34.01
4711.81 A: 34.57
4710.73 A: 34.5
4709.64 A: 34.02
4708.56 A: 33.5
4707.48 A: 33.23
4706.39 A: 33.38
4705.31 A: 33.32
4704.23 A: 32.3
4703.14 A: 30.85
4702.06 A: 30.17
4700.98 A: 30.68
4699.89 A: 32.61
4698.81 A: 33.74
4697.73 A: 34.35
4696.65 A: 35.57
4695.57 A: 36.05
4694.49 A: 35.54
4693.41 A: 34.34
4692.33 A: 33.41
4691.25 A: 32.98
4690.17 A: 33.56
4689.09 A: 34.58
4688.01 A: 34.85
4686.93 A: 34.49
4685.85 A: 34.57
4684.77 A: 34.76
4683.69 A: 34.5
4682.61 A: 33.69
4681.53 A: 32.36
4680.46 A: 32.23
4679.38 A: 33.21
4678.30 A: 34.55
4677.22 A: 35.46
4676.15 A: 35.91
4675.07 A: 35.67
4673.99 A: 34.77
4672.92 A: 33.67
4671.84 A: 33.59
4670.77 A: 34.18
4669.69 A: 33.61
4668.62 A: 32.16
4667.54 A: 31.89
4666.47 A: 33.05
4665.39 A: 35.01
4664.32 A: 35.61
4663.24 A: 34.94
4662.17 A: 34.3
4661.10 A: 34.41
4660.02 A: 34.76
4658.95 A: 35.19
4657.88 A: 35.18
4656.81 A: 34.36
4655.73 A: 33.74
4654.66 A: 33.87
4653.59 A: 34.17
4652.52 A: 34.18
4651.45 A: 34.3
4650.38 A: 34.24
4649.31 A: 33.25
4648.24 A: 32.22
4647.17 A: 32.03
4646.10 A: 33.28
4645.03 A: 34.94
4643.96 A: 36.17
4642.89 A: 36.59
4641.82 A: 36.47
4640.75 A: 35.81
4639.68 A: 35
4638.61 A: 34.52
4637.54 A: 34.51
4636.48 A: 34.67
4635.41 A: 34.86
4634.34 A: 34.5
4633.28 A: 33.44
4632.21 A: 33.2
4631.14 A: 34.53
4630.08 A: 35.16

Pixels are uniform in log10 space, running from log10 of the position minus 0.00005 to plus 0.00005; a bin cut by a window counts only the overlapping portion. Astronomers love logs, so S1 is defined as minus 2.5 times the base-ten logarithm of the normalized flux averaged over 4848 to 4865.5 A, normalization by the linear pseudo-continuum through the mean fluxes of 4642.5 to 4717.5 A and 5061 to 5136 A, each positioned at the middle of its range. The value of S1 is 0.162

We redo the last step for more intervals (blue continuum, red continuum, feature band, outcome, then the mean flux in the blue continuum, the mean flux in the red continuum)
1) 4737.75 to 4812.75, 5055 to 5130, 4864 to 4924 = 0.04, 34.3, 32.7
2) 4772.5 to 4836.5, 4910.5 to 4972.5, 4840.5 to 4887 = 0.08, 34.6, 32.8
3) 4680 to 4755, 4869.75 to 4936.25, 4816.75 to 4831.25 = -0.06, 34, 32.9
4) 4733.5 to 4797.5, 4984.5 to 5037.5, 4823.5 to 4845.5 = -0.03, 34.2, 32.1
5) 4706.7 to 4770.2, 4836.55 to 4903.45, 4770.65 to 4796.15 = -0.01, 34.2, 32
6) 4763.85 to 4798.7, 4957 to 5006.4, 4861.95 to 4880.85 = 0.07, 34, 32.8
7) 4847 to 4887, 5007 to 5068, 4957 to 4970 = -0.05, 30.8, 32.1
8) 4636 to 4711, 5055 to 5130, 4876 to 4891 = 0.01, 34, 32.7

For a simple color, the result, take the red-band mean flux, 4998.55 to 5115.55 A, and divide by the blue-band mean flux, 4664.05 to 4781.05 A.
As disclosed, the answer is 0.95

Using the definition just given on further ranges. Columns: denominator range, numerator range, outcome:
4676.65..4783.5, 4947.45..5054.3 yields 0.95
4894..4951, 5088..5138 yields 0.99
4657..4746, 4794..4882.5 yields 0.97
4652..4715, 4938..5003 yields 0.97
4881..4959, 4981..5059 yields 0.97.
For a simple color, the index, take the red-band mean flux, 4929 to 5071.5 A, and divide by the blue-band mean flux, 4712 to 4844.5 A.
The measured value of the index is 0.9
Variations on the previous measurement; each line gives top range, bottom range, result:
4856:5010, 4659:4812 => 0.95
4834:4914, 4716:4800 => 0.94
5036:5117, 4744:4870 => 0.97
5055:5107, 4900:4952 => 0.99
